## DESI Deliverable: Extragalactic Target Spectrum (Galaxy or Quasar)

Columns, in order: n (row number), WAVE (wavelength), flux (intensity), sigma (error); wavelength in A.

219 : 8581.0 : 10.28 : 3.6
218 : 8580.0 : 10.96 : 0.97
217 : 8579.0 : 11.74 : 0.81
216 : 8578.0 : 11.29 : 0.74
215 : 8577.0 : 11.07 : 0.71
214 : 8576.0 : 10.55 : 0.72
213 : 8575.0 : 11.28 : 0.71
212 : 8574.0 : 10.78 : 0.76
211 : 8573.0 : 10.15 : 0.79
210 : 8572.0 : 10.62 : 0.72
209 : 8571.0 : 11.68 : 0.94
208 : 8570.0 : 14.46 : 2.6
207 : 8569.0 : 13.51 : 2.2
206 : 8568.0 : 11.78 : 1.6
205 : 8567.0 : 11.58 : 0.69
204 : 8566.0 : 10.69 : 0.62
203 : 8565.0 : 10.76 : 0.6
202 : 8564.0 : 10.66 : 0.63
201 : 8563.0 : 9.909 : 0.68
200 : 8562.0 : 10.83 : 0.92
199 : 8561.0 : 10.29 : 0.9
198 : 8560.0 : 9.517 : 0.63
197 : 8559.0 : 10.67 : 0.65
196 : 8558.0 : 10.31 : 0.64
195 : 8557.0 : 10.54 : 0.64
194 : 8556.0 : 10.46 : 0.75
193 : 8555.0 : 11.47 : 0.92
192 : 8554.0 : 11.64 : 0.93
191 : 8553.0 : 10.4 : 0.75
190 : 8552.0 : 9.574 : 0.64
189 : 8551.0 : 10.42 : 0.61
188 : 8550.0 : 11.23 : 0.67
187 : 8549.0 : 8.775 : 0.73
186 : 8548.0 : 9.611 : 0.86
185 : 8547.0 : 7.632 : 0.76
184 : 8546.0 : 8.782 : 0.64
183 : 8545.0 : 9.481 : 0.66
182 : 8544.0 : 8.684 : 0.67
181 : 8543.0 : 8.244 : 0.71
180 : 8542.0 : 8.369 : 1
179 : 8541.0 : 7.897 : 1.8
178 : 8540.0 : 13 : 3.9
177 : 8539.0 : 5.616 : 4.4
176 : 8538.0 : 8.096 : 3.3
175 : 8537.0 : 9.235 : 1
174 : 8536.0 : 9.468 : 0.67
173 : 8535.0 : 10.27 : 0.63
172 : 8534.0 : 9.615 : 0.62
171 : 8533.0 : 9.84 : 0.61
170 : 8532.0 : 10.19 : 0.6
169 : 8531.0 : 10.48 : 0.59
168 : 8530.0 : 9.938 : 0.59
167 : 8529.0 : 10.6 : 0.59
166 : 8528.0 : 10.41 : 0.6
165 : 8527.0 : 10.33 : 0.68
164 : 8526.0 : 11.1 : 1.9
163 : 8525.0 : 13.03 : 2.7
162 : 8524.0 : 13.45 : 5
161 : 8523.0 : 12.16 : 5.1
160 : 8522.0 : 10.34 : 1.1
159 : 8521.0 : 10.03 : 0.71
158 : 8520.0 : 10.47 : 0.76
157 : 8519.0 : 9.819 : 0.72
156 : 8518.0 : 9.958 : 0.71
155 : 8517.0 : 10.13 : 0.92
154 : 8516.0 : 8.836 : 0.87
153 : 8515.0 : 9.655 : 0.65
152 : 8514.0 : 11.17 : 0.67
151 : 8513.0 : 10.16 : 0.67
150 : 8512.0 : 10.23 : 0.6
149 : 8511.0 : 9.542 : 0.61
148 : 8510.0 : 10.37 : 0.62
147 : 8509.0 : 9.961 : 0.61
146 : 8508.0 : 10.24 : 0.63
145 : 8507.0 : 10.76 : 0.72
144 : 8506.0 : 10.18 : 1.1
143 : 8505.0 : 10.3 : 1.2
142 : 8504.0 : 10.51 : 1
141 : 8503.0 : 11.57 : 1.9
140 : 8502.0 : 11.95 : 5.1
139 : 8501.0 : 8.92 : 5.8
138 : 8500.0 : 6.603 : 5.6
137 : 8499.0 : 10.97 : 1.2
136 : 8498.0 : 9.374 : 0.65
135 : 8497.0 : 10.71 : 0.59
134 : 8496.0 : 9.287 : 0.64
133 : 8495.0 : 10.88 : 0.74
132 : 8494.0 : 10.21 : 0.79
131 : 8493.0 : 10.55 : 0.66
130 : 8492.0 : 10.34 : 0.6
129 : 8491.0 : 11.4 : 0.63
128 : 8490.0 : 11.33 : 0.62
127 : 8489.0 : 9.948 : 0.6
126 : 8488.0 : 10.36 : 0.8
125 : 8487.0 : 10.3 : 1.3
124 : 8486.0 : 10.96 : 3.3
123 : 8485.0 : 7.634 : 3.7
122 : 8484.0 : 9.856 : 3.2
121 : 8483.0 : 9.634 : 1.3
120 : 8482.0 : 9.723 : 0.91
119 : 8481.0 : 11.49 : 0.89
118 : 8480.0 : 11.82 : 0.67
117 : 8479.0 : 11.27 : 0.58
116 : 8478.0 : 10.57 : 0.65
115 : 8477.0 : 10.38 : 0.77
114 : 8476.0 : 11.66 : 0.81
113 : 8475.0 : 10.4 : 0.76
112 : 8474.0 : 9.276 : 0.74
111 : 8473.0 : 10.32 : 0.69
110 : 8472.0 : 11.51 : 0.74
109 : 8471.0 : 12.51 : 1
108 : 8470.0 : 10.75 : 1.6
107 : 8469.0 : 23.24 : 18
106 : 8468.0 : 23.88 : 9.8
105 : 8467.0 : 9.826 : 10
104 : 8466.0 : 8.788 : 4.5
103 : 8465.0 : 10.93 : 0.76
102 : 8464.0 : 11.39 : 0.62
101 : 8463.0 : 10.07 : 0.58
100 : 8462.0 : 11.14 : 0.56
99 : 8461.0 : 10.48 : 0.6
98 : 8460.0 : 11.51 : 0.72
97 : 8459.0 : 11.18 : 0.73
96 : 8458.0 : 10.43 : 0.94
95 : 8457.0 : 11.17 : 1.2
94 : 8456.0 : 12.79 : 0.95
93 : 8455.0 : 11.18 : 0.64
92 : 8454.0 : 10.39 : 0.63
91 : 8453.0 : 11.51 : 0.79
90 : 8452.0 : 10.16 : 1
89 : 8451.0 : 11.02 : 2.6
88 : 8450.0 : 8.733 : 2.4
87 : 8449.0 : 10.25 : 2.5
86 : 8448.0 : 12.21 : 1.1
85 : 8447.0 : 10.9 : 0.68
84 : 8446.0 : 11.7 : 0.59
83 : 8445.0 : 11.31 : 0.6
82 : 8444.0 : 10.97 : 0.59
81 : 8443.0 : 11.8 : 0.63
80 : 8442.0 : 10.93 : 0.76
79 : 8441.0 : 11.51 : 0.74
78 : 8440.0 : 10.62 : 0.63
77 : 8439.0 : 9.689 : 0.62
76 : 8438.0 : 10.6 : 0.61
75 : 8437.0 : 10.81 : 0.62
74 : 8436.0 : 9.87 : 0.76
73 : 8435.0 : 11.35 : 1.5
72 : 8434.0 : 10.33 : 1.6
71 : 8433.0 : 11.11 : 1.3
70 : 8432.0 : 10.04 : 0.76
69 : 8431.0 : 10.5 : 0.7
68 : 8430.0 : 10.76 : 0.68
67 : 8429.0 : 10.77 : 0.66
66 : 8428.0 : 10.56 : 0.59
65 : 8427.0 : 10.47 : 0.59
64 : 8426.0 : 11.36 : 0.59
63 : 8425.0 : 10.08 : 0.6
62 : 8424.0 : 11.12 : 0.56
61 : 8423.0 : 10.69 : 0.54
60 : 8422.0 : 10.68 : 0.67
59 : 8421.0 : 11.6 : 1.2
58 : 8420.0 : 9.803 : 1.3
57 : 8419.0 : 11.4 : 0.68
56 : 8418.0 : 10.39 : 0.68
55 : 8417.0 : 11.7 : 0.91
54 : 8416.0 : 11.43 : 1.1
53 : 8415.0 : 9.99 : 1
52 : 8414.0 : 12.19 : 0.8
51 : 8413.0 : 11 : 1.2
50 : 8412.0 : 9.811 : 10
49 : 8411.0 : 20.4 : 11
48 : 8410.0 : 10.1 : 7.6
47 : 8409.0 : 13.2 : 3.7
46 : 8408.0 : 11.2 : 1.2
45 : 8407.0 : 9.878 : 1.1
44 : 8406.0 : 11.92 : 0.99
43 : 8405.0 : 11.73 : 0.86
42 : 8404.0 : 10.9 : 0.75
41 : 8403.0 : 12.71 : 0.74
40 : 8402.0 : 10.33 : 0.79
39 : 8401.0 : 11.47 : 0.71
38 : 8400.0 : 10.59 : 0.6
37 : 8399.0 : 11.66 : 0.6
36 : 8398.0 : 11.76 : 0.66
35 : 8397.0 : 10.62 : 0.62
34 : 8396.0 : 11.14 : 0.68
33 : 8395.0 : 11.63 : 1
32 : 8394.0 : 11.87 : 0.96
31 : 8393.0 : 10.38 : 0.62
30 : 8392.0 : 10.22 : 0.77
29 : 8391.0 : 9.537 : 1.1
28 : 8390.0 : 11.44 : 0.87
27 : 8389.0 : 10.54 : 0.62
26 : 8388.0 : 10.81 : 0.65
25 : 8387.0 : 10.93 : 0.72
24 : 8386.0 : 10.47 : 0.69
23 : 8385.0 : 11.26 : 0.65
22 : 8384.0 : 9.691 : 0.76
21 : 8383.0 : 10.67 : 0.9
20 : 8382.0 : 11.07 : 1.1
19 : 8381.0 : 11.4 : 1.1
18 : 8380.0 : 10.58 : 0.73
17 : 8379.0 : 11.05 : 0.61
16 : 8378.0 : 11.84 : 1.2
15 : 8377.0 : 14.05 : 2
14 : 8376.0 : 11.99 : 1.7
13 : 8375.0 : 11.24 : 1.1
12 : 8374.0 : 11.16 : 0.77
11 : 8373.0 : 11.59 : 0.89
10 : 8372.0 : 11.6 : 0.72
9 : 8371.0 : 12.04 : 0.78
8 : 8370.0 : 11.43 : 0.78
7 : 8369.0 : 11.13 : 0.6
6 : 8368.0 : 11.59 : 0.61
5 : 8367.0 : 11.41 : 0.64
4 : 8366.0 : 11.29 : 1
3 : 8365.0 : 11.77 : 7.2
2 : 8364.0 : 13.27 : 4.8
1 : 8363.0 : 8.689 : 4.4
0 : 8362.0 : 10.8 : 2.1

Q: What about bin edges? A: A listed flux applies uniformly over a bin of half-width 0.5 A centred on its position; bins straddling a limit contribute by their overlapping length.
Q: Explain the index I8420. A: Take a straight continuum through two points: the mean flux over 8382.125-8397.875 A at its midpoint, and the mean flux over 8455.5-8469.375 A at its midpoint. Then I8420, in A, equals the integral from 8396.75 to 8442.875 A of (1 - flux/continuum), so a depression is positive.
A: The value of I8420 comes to 1.4 A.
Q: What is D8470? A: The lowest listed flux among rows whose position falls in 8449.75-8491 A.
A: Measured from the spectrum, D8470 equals 7.634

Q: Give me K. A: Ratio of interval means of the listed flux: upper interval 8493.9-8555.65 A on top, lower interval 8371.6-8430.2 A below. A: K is 0.89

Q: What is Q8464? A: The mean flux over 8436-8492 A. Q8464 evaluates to 11.2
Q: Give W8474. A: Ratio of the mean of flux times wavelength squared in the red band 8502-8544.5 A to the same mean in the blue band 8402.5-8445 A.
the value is 0.9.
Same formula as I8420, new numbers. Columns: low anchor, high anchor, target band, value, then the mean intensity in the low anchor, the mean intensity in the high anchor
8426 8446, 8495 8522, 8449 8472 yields -3.0 A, 10.8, 10.1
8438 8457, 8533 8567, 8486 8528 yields -0.6 A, 11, 9.79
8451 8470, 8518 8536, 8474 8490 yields 1.8 A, 12.2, 10.7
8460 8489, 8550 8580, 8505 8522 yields 1.7 A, 11.4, 11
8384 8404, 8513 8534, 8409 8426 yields -0.8 A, 11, 10.6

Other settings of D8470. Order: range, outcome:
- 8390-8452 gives 8.733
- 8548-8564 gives 8.775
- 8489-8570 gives 5.616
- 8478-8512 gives 6.603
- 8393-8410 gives 9.878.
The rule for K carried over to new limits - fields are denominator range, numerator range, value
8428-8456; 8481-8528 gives 0.96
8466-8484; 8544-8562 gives 0.83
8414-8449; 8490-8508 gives 0.95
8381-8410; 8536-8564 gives 0.88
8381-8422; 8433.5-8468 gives 0.98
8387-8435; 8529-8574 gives 0.91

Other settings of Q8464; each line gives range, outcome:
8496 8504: 10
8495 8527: 10.4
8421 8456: 10.8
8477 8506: 10.3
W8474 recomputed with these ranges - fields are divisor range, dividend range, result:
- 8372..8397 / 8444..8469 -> 1.06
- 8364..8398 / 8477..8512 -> 0.94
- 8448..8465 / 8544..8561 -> 0.94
